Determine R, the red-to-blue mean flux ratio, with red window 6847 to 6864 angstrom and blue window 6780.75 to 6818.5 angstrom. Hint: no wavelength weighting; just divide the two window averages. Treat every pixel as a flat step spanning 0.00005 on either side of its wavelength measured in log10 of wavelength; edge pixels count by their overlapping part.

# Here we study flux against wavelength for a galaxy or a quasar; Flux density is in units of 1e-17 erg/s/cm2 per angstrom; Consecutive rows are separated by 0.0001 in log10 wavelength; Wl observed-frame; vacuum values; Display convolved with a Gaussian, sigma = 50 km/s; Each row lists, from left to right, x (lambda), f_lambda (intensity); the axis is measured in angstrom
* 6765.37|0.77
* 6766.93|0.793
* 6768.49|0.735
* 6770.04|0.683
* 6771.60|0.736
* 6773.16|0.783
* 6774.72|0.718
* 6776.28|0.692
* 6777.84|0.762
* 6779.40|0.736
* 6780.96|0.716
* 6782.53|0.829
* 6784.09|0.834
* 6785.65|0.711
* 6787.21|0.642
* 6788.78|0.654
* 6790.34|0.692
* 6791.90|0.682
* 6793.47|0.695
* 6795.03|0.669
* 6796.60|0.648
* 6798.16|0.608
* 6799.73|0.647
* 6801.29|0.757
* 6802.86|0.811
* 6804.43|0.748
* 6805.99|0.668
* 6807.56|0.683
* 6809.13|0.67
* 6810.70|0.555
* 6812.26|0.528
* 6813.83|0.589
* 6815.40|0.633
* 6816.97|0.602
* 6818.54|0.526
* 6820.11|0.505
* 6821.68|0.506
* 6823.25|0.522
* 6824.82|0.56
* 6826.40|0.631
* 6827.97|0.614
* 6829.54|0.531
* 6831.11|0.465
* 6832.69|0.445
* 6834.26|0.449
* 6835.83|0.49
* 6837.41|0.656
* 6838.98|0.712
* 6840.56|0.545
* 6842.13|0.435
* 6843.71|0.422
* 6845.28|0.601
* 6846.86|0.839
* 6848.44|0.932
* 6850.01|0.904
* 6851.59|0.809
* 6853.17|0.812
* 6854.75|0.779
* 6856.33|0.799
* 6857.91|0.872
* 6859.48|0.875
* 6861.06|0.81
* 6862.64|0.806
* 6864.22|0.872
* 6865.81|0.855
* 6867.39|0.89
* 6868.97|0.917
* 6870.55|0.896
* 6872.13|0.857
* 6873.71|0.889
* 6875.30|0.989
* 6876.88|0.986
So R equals 1.25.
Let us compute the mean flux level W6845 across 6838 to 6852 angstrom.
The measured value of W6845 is 0.685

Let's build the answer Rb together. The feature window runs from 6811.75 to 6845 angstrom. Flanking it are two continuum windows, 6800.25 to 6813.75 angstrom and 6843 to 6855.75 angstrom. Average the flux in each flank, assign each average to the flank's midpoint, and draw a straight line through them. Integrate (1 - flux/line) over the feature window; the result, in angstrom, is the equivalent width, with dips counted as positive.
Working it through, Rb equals 8.1 angstrom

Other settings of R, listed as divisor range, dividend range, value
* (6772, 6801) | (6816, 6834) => 0.76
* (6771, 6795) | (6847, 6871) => 1.18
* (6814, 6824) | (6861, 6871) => 1.57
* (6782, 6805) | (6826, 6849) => 0.82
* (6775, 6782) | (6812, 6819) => 0.80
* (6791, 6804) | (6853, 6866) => 1.20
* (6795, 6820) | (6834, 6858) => 1.08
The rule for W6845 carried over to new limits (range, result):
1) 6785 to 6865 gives 0.659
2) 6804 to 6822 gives 0.601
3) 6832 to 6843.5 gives 0.528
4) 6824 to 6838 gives 0.536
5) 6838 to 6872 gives 0.781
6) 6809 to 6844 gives 0.547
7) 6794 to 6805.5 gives 0.698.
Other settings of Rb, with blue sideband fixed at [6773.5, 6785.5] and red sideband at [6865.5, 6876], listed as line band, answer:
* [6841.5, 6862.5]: 2.57 angstrom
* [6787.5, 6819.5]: 5.63 angstrom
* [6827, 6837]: 3.95 angstrom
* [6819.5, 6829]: 3.10 angstrom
